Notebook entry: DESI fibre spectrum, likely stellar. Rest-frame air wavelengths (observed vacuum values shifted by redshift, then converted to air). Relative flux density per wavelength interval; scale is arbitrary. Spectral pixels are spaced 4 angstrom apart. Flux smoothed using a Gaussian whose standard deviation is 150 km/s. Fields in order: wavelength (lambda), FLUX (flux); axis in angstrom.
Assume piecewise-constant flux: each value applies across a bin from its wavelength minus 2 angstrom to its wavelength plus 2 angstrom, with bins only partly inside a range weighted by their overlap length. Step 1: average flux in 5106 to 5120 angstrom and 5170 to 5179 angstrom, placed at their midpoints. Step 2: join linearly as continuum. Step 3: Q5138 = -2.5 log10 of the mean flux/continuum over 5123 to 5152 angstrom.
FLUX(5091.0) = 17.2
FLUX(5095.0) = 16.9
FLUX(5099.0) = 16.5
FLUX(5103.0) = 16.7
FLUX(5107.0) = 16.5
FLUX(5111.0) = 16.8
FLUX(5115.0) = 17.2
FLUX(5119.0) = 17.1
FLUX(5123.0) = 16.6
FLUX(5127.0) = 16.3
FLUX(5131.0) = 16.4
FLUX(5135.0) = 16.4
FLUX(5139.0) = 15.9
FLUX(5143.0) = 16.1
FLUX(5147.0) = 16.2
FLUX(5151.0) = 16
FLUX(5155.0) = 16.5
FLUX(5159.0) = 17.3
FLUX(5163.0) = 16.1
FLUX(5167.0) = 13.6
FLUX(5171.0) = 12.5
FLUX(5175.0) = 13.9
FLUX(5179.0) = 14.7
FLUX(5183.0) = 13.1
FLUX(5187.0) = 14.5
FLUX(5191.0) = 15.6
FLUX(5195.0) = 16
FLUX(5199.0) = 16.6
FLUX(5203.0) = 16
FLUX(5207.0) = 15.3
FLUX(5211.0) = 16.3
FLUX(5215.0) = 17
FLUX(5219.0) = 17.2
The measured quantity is -0.043 mag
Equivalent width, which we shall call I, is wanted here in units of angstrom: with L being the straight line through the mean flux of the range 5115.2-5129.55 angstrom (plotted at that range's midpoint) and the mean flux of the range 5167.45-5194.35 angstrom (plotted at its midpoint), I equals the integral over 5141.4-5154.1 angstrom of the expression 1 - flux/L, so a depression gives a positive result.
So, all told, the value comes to -0.4 angstrom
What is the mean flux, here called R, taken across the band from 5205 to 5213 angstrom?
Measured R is 15.8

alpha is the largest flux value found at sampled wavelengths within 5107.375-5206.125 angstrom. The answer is 17.3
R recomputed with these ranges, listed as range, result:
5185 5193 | 15.1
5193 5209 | 16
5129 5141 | 16.2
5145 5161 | 16.5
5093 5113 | 16.7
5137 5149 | 16.1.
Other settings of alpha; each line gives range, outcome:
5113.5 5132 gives 17.2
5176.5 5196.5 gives 16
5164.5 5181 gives 14.7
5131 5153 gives 16.4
